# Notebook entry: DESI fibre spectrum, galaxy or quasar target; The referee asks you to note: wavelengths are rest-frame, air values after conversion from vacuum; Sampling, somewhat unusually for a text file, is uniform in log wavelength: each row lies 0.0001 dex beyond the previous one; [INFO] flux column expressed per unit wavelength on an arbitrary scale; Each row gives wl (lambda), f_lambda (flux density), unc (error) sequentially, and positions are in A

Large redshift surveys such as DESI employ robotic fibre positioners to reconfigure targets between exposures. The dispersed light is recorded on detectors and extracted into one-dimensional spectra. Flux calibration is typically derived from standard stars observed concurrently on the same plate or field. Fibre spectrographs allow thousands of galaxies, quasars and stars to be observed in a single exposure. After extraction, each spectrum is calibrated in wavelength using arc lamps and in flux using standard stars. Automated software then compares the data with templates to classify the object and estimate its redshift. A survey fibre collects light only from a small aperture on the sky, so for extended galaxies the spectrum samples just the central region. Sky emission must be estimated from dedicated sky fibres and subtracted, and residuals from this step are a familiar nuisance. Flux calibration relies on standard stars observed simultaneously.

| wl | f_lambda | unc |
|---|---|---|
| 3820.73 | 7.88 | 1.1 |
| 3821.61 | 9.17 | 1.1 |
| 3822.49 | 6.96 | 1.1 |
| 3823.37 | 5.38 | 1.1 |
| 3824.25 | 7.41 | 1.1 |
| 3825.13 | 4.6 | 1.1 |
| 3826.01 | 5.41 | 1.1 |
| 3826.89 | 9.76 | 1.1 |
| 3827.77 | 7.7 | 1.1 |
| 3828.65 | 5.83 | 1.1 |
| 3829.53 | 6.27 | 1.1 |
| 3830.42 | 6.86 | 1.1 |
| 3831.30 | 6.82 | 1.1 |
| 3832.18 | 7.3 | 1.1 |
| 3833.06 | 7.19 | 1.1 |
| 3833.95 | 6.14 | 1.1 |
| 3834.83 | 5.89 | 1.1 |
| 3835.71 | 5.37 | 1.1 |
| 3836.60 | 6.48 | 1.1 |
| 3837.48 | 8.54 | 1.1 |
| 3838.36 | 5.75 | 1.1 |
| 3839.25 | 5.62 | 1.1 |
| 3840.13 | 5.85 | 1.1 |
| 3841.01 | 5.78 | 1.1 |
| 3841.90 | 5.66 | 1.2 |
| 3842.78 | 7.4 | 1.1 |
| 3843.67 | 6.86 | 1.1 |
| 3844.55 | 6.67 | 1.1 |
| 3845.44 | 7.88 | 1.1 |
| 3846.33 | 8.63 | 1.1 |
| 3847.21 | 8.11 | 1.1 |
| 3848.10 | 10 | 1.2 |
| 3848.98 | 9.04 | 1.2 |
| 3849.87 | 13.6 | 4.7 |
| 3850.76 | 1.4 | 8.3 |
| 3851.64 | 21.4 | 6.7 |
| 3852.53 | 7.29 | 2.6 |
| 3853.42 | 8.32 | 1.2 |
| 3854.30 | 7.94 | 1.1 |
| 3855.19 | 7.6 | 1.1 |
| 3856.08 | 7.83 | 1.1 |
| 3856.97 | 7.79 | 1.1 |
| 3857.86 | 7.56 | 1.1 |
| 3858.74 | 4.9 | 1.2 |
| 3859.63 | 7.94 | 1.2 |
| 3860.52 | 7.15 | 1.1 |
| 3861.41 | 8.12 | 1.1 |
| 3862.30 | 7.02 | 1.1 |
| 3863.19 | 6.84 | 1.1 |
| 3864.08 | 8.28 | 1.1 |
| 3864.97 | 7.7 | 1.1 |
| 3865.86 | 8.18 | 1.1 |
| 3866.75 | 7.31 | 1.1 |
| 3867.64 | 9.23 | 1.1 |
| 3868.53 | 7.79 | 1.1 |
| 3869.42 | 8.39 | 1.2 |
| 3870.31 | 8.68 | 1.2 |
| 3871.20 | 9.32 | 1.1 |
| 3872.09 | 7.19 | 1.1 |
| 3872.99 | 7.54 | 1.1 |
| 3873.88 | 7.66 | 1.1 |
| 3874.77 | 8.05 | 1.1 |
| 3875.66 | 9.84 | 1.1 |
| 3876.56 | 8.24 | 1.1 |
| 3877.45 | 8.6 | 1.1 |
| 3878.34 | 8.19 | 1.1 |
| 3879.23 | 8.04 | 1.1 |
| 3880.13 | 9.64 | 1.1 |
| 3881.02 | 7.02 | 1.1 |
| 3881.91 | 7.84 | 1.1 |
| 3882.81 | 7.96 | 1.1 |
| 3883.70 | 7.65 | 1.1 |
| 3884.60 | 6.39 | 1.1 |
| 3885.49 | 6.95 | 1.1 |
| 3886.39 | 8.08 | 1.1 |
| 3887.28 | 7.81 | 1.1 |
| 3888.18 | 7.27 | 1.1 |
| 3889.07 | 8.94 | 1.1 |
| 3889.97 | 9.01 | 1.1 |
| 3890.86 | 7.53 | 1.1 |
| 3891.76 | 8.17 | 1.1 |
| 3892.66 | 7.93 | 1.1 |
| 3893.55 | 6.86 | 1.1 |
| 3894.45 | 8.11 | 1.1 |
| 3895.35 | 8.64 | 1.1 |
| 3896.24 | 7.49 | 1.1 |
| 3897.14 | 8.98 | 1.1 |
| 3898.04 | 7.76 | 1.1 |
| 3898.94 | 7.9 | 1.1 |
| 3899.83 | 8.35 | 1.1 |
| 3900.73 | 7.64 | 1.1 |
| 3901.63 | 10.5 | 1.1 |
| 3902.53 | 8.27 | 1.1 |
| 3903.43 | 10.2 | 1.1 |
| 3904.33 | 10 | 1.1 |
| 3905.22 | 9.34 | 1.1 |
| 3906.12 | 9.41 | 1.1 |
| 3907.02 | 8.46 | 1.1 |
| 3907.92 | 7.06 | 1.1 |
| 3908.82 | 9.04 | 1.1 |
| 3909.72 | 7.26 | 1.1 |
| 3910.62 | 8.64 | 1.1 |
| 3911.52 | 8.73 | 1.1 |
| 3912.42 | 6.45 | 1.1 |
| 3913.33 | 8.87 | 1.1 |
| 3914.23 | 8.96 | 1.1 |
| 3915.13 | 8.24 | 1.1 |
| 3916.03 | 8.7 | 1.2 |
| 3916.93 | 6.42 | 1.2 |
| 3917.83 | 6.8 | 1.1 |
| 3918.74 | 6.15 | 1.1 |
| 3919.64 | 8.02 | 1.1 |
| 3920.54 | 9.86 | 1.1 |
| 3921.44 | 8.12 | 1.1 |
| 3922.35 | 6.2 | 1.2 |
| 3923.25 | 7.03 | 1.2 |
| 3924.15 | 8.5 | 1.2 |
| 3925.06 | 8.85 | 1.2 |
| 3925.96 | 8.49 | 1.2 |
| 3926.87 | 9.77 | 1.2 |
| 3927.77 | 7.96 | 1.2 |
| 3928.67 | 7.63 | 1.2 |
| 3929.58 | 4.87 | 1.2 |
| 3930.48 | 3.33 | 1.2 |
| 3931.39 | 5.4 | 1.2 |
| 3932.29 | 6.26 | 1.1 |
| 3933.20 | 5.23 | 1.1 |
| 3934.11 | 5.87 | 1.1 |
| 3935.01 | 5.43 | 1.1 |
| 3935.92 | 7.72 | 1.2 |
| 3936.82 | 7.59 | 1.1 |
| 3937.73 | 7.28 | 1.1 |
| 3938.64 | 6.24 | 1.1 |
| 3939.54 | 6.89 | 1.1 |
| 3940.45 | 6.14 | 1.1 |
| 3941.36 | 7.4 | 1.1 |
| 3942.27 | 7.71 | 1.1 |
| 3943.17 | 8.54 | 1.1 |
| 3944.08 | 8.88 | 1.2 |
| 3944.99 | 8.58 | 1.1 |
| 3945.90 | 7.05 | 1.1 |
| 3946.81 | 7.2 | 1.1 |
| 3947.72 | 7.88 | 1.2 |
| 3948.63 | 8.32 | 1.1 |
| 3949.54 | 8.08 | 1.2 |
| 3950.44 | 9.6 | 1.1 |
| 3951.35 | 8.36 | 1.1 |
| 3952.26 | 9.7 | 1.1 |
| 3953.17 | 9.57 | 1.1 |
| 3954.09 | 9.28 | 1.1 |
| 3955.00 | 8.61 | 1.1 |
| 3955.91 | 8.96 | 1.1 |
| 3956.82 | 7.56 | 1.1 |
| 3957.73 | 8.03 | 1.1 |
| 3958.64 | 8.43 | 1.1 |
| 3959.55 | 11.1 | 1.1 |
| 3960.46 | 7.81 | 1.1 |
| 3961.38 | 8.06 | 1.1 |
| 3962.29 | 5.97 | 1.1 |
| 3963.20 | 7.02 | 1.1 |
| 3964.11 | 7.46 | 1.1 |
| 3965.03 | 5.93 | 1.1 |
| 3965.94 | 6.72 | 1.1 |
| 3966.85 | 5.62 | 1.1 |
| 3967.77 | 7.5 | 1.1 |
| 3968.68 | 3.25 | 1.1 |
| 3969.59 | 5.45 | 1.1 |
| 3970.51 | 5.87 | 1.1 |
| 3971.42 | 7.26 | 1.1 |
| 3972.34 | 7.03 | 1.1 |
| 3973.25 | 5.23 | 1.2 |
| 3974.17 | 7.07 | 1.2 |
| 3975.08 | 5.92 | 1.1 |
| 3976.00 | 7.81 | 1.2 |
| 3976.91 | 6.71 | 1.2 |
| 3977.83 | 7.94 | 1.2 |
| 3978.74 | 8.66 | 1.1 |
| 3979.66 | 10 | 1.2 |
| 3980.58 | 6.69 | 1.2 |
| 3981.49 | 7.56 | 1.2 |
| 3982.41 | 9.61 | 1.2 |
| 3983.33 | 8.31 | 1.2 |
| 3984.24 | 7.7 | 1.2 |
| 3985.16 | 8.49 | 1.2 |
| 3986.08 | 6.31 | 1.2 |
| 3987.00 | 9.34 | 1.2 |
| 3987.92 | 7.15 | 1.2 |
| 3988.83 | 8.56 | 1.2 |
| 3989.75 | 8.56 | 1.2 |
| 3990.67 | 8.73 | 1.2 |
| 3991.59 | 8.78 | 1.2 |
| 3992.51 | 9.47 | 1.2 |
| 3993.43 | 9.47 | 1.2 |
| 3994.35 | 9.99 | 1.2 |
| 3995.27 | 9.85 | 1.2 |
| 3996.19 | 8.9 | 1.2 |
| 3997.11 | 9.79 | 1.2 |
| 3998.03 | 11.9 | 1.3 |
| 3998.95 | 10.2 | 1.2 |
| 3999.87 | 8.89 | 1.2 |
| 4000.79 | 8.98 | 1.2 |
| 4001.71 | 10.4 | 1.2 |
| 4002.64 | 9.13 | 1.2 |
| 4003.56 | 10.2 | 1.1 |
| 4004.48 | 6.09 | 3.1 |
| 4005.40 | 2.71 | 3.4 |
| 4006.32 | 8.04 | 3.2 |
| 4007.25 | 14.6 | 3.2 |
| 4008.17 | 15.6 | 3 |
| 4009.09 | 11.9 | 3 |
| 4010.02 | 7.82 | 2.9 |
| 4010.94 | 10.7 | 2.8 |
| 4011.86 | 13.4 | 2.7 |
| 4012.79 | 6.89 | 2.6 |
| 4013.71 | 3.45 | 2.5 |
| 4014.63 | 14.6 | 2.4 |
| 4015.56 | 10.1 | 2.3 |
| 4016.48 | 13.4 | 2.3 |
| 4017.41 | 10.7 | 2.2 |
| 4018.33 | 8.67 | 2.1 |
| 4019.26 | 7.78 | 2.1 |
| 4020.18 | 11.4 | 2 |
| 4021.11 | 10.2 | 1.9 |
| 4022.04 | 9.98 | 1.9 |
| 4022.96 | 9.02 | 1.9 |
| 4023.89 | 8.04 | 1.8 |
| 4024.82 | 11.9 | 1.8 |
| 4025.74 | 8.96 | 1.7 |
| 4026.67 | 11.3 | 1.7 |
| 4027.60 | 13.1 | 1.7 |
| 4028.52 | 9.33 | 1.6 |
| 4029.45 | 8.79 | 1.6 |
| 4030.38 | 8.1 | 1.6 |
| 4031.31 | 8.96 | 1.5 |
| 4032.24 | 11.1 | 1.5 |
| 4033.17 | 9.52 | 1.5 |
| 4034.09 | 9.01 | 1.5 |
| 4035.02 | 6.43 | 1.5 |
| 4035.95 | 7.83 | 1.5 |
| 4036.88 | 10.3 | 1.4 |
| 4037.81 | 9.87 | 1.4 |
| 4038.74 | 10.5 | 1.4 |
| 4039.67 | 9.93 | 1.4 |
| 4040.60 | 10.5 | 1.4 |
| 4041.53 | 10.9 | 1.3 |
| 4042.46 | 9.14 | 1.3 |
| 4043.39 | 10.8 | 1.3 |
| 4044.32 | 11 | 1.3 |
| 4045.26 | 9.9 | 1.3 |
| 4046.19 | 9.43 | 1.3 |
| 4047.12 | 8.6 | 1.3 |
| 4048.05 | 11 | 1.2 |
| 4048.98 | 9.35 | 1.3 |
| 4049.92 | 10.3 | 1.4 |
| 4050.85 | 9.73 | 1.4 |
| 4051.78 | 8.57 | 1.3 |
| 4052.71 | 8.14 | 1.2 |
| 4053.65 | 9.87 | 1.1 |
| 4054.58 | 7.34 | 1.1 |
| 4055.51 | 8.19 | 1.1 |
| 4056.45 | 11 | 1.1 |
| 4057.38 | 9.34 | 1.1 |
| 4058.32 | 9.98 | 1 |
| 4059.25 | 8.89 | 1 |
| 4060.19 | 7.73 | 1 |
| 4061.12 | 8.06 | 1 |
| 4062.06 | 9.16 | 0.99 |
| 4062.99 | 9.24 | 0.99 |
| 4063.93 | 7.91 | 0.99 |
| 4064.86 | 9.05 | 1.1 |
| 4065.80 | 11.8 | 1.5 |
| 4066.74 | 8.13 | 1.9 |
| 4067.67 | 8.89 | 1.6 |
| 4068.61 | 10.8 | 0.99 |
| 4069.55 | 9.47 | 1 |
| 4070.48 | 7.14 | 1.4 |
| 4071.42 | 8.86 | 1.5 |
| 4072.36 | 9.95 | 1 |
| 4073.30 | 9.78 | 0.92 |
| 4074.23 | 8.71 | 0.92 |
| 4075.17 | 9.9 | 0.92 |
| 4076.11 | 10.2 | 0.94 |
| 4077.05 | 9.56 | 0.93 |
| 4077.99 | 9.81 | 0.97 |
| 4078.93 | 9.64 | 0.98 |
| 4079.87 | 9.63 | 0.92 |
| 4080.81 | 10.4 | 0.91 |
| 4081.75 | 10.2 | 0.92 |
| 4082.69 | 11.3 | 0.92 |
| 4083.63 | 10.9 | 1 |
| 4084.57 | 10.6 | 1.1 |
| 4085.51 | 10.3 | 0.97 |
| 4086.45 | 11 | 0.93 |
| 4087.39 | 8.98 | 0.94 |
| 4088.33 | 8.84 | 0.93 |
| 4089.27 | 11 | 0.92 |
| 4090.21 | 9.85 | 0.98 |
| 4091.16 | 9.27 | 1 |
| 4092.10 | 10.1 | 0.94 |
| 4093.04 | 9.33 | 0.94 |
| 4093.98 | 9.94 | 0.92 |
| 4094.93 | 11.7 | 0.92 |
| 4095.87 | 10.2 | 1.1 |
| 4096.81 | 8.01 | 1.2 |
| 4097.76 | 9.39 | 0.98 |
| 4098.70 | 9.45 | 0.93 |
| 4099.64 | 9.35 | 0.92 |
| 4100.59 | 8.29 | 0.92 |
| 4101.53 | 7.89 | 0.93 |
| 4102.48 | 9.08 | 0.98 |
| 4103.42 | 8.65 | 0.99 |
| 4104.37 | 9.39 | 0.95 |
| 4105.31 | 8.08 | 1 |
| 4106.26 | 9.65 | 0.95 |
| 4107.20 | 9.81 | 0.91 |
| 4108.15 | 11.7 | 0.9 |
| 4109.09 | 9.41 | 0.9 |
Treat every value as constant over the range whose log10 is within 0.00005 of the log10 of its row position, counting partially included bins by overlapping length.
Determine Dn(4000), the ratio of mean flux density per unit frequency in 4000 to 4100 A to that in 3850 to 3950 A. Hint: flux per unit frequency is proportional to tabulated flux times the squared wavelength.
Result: 1.32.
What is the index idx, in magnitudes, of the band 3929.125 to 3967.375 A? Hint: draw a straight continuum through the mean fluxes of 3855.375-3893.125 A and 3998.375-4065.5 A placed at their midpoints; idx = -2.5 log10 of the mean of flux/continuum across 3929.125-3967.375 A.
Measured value 0.17 mag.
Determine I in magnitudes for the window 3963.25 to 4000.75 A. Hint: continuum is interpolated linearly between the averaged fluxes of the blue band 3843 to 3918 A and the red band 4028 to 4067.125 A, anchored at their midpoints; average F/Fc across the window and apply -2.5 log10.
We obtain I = 0.13 mag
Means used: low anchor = 8.21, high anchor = 9.36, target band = 7.9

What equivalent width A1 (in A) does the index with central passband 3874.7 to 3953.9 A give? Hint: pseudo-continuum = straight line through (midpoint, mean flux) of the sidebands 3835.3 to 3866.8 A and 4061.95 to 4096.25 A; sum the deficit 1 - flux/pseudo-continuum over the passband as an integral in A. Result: 3.8 A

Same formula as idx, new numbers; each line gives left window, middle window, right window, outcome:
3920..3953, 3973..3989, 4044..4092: 0.058 mag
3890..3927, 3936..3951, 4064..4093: 0.111 mag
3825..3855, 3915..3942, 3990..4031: 0.222 mag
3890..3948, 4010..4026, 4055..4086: -0.115 mag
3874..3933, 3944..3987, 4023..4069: 0.127 mag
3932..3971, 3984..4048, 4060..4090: -0.122 mag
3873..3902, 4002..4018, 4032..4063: -0.096 mag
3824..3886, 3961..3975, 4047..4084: 0.330 mag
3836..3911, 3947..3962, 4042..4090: 0.005 mag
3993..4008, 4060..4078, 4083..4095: 0.084 mag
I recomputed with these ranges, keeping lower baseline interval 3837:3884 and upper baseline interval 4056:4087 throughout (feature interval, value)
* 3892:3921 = 0.01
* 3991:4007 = 0.00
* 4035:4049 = -0.05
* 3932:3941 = 0.30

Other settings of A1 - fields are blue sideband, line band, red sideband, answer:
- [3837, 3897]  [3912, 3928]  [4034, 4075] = 0.7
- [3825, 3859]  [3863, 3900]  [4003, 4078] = -0.8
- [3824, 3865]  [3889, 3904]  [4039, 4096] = -0.8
